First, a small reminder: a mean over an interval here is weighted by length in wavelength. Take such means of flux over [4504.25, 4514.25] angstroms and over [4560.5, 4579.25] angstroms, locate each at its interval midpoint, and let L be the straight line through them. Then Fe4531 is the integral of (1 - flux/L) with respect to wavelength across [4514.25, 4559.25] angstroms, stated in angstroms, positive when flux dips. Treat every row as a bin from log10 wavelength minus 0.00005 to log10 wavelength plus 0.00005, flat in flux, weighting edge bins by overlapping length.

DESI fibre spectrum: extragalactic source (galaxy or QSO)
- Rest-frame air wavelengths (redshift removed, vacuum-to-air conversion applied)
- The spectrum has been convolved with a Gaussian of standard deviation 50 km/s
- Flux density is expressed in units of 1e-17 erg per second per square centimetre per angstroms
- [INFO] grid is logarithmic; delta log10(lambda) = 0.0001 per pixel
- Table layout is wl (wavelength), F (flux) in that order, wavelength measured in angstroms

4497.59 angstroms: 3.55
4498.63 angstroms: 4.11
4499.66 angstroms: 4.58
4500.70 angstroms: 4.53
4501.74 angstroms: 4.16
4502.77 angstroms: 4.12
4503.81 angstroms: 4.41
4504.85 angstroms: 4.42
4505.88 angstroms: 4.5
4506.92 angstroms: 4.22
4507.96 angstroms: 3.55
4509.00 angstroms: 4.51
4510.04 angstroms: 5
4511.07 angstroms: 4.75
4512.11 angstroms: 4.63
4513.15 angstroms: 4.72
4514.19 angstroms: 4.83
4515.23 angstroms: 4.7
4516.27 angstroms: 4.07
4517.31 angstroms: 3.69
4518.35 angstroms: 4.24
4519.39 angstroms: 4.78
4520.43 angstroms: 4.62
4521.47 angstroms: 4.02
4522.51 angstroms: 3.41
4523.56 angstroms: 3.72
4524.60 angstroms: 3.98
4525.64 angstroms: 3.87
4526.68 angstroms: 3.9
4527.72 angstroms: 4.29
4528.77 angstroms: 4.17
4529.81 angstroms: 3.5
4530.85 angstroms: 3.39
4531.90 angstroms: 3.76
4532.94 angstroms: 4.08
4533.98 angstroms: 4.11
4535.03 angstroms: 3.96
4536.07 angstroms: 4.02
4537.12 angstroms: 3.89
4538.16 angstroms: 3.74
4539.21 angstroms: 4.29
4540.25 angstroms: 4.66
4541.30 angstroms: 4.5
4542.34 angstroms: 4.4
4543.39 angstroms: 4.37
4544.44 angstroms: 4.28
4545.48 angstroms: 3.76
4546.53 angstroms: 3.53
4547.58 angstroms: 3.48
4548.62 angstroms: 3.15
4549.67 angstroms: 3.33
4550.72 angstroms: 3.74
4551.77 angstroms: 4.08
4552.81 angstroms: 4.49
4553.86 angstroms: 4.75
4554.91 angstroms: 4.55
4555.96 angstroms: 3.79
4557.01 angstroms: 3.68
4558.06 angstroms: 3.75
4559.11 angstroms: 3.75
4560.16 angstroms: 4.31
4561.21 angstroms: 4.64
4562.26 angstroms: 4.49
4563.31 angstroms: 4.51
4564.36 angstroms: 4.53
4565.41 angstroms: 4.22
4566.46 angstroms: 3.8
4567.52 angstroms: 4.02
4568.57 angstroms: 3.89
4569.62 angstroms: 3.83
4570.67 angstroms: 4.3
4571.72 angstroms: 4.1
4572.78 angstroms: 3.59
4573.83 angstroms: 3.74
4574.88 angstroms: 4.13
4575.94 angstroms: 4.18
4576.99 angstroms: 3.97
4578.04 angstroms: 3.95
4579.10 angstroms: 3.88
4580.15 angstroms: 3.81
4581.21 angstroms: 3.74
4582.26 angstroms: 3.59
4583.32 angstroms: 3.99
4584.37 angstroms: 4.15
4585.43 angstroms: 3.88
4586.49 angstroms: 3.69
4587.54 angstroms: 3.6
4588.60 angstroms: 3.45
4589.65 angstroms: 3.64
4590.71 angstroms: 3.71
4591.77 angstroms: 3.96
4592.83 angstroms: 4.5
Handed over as 3.16 angstroms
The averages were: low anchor 4.5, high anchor 4.1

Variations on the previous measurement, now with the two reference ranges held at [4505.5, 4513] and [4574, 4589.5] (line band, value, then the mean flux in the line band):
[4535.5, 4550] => 0.8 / 3.97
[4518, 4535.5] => 1.3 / 3.99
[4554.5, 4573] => -0.5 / 4.1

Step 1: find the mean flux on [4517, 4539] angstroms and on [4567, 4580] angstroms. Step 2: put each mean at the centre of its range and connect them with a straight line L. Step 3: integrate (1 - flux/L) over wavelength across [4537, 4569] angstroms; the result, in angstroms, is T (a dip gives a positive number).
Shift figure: -0.9 angstroms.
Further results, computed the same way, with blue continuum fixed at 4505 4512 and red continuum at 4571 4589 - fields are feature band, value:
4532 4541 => 0.3 angstroms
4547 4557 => 0.4 angstroms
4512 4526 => 0.4 angstroms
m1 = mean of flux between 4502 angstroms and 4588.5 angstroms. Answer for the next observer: 4.07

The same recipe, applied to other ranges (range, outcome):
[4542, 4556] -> 3.98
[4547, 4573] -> 4.03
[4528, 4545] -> 4.07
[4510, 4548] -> 4.13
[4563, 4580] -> 4.03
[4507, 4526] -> 4.28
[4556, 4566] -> 4.19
